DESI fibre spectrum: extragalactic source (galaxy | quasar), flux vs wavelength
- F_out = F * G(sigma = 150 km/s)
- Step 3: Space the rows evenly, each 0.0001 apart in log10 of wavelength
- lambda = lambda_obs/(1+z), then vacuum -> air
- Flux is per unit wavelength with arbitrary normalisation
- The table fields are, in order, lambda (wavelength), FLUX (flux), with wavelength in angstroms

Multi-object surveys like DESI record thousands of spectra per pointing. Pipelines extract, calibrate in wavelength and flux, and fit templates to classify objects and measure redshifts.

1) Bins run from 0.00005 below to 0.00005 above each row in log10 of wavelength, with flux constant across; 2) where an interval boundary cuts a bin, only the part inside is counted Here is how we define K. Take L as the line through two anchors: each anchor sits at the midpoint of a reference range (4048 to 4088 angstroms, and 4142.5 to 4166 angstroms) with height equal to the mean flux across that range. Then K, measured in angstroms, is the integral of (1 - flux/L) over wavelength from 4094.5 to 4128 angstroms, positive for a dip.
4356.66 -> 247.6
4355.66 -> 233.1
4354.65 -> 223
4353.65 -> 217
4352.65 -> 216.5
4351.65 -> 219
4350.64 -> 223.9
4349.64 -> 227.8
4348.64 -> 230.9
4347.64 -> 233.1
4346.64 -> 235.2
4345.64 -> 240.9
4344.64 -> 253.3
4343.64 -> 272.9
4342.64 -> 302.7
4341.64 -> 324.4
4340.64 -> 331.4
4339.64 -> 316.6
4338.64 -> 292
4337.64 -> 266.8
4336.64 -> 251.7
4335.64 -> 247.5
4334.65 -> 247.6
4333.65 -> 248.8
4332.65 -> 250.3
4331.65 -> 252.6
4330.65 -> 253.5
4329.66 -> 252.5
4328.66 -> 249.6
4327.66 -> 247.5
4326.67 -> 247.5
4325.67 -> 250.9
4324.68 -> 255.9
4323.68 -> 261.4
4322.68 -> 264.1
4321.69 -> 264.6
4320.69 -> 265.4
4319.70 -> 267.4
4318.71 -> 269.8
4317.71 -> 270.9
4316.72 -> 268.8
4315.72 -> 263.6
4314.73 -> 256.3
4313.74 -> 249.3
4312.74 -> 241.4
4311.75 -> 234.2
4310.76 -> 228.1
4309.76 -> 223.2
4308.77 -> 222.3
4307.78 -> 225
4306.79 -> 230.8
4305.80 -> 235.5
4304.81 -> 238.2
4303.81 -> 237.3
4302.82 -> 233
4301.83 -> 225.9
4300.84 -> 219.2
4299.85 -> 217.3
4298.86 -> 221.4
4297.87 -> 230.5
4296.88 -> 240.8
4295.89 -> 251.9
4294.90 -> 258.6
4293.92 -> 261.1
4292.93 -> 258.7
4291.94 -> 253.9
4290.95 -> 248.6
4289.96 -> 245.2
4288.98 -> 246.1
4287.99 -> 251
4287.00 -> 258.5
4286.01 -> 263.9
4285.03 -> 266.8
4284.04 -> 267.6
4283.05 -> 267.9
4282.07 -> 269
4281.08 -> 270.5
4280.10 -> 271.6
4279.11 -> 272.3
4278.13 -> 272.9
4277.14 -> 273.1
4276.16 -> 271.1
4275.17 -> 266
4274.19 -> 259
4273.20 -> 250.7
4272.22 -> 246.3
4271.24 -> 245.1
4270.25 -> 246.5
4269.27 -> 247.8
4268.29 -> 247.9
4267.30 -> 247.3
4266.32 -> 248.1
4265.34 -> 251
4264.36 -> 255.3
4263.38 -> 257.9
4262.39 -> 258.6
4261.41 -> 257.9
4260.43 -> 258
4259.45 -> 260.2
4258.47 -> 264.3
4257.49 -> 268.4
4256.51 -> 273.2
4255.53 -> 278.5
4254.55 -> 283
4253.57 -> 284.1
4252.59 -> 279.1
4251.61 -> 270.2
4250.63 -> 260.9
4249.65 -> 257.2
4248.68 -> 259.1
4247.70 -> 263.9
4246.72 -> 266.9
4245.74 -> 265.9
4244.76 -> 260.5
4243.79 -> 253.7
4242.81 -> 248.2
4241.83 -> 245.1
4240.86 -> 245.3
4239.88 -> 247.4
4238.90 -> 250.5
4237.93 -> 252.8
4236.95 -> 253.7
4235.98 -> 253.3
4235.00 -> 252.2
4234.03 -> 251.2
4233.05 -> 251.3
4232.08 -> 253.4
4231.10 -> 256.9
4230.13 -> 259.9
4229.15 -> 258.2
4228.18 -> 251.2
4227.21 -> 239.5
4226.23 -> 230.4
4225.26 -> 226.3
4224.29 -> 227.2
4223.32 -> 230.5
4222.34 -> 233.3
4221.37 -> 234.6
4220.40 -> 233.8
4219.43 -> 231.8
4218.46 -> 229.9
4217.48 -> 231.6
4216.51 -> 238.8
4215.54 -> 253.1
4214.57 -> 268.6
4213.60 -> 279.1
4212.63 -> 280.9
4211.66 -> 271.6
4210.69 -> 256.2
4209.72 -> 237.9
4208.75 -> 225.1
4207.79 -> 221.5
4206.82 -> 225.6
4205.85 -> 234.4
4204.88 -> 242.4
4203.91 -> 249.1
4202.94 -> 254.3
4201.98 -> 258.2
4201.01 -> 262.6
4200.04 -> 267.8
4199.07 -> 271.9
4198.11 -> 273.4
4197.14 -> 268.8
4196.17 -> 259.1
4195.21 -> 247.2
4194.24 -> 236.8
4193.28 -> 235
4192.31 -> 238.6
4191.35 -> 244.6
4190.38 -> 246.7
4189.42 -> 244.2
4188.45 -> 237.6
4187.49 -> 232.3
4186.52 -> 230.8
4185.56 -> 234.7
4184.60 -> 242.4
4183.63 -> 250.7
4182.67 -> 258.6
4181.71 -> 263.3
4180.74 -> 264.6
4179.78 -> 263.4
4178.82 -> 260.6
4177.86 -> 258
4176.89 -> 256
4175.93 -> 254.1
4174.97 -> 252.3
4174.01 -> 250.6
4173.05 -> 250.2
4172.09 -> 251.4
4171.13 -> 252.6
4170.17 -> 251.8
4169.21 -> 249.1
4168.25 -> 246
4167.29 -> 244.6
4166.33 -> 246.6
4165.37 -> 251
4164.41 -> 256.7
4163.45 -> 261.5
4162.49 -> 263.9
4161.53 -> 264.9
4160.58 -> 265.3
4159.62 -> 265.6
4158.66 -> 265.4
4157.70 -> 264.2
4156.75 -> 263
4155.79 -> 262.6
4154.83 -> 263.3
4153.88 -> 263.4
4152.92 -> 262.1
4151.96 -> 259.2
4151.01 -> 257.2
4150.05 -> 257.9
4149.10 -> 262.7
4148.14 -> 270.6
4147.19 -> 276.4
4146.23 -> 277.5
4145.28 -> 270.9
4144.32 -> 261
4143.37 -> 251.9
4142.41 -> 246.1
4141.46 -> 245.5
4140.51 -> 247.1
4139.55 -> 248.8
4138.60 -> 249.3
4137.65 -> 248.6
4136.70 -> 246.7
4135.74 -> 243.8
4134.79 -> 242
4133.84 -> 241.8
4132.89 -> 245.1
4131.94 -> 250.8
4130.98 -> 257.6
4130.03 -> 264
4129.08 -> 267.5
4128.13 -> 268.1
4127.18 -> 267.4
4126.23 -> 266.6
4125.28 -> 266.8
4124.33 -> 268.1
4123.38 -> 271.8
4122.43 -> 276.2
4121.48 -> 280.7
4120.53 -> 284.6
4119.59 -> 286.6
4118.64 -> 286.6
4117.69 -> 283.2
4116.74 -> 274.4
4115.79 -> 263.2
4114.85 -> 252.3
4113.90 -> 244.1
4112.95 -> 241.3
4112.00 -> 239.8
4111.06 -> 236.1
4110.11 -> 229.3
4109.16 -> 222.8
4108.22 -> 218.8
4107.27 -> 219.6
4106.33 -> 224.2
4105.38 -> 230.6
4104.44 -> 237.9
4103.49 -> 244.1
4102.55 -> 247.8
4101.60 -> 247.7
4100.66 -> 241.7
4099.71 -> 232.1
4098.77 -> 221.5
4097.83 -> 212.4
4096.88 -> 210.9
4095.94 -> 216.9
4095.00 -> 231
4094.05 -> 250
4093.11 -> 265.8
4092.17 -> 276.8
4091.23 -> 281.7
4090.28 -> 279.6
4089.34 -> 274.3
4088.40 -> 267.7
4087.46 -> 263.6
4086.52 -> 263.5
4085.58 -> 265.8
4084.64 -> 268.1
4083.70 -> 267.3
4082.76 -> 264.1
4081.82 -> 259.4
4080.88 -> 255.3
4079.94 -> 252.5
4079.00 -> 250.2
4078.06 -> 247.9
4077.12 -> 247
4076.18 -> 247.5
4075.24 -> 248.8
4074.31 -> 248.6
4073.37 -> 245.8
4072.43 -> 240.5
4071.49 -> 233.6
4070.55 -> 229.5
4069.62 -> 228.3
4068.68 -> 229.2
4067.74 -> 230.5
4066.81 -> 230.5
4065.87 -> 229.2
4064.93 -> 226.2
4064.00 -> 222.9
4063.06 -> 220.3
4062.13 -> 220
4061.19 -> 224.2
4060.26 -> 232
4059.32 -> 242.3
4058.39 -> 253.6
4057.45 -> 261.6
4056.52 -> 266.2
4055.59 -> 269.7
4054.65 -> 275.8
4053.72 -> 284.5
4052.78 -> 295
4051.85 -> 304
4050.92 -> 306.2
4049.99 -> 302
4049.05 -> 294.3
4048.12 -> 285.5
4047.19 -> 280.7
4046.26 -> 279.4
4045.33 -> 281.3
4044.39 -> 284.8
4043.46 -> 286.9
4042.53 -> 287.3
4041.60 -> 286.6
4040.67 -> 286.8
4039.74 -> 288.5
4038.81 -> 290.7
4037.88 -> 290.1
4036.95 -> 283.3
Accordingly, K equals 1.33 angstroms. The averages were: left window 254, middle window 248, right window 263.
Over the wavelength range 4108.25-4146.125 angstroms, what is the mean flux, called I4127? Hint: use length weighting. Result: 257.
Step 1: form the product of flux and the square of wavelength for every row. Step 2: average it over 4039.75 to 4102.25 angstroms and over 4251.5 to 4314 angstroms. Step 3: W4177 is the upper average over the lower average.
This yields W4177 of 1.1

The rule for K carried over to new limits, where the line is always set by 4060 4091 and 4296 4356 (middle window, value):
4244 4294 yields -2.6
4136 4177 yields -1.7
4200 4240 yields 0.2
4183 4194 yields 0.3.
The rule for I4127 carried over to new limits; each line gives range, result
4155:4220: 252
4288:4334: 247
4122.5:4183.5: 258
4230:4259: 260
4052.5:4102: 248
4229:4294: 259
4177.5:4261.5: 252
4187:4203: 252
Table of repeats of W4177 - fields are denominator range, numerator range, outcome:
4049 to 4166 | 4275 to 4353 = 1.10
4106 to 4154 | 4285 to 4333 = 1.05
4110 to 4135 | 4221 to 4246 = 1.00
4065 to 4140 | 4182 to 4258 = 1.06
